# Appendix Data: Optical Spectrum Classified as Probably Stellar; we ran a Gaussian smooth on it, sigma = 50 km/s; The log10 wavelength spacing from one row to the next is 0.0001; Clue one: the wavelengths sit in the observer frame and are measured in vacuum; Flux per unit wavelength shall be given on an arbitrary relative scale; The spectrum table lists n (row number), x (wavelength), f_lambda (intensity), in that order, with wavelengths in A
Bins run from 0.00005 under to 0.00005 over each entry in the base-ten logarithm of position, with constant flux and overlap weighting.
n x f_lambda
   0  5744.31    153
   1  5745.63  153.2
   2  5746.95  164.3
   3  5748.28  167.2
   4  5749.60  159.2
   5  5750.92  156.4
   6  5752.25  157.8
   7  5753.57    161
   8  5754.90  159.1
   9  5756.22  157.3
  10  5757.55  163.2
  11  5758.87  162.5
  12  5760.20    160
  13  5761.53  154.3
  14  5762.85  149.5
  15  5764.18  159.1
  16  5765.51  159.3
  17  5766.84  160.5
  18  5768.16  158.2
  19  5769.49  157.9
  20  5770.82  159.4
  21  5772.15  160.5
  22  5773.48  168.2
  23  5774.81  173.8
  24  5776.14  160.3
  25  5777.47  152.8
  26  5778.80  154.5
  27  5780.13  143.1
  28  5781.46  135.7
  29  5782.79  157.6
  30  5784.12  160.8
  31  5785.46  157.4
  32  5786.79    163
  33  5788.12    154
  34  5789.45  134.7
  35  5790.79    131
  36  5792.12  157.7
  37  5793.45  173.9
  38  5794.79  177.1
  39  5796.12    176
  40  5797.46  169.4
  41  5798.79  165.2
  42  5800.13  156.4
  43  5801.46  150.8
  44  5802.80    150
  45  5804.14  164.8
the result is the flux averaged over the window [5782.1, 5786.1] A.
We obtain 158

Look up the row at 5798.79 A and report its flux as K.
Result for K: 165.2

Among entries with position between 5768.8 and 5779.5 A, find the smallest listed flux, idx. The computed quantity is 152.8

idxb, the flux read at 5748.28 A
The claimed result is 167.2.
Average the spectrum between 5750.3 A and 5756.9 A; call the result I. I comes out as 158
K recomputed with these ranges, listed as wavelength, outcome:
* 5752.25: 157.8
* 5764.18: 159.1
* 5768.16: 158.2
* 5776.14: 160.3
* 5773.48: 168.2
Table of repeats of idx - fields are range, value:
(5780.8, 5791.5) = 131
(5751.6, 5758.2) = 157.3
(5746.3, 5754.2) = 156.4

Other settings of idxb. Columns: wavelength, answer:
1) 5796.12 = 176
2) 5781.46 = 135.7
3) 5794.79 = 177.1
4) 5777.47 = 152.8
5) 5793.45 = 173.9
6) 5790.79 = 131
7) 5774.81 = 173.8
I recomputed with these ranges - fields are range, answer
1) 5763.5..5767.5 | 159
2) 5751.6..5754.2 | 160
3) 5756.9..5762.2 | 160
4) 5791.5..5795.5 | 170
